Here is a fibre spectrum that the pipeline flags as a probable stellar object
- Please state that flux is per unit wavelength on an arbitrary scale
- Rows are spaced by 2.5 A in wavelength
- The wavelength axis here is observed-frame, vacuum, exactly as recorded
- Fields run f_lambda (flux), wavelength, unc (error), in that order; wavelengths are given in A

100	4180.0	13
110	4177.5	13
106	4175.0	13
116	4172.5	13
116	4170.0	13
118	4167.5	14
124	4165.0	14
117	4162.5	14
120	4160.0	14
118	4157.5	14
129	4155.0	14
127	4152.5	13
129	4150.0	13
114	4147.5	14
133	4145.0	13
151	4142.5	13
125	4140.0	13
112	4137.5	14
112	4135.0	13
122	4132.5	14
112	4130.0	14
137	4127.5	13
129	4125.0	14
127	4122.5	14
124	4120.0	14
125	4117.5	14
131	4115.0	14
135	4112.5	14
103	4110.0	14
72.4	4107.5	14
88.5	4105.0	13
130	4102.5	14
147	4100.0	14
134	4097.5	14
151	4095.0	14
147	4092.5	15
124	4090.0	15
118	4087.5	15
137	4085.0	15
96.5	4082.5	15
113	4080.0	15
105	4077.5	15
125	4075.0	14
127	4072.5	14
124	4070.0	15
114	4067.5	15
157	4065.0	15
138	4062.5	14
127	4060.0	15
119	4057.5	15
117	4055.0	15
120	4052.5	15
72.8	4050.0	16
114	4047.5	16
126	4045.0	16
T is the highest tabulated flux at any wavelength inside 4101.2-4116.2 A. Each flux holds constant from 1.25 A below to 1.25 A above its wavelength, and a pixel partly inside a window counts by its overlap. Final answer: 135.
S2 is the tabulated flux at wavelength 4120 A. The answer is 124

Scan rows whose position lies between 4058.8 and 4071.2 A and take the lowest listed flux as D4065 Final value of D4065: 114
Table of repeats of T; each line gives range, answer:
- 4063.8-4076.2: 157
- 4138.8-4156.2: 151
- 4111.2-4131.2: 137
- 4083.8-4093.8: 147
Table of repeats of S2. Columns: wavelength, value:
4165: 124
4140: 125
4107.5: 72.4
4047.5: 114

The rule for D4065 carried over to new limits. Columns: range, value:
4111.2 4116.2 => 131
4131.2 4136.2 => 112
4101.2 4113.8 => 72.4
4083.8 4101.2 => 118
